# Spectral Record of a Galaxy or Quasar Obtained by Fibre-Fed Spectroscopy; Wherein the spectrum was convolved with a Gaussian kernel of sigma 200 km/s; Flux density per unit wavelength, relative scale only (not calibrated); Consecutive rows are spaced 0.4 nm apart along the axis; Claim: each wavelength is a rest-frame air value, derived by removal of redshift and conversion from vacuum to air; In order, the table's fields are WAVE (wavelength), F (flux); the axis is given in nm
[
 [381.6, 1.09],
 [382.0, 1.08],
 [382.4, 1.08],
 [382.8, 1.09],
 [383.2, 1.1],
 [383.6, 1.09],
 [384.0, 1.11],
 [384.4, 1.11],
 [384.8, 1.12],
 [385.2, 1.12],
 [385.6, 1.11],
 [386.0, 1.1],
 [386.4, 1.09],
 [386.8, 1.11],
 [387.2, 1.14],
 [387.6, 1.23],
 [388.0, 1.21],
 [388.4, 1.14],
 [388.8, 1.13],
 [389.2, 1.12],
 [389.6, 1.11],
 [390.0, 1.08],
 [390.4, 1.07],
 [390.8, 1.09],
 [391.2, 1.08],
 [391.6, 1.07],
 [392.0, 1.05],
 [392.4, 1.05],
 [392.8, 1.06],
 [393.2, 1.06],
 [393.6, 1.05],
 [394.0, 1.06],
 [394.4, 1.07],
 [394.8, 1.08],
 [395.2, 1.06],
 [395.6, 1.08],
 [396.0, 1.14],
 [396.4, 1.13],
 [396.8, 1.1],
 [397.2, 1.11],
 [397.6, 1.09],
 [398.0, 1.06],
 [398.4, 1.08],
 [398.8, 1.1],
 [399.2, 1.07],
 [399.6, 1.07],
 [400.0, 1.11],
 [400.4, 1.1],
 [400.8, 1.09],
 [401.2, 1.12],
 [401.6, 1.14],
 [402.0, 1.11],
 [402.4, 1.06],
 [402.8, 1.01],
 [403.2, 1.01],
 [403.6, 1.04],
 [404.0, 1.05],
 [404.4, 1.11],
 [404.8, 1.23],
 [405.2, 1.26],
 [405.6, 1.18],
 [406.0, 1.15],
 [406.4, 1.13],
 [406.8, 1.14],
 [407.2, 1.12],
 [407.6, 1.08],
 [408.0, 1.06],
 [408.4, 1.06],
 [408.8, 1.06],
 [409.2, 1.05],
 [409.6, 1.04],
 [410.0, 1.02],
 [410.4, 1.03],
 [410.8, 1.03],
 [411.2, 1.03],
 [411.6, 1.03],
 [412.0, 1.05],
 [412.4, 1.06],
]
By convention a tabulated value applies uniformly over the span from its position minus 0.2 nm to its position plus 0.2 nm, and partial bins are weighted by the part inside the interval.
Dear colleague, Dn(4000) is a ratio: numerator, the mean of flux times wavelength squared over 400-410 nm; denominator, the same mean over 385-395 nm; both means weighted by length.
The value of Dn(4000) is 1.1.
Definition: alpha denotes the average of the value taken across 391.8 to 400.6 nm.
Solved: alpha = 1.08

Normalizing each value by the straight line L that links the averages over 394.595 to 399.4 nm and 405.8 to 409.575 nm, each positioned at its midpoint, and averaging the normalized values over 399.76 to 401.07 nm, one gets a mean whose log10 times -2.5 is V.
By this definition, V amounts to -0.008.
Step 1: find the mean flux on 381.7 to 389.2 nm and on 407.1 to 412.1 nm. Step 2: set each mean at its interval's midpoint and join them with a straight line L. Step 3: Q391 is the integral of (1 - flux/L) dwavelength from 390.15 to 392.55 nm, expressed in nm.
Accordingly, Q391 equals 0.07 nm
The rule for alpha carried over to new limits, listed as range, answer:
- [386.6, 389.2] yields 1.16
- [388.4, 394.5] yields 1.08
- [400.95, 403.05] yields 1.09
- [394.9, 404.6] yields 1.08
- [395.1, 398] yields 1.1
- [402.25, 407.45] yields 1.11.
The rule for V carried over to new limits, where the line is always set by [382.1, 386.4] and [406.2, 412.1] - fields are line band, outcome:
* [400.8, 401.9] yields -0.05 mag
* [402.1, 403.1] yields 0.03 mag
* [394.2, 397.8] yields -0.01 mag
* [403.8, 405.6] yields -0.09 mag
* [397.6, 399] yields 0.00 mag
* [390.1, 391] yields 0.01 mag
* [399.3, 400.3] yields -0.01 mag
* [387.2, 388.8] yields -0.08 mag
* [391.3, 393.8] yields 0.03 mag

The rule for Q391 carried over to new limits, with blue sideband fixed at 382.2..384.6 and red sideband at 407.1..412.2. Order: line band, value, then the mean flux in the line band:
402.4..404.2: 0.05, 1.03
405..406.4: -0.17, 1.19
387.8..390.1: -0.10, 1.13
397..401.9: -0.13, 1.1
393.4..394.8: 0.02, 1.06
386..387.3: -0.02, 1.11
